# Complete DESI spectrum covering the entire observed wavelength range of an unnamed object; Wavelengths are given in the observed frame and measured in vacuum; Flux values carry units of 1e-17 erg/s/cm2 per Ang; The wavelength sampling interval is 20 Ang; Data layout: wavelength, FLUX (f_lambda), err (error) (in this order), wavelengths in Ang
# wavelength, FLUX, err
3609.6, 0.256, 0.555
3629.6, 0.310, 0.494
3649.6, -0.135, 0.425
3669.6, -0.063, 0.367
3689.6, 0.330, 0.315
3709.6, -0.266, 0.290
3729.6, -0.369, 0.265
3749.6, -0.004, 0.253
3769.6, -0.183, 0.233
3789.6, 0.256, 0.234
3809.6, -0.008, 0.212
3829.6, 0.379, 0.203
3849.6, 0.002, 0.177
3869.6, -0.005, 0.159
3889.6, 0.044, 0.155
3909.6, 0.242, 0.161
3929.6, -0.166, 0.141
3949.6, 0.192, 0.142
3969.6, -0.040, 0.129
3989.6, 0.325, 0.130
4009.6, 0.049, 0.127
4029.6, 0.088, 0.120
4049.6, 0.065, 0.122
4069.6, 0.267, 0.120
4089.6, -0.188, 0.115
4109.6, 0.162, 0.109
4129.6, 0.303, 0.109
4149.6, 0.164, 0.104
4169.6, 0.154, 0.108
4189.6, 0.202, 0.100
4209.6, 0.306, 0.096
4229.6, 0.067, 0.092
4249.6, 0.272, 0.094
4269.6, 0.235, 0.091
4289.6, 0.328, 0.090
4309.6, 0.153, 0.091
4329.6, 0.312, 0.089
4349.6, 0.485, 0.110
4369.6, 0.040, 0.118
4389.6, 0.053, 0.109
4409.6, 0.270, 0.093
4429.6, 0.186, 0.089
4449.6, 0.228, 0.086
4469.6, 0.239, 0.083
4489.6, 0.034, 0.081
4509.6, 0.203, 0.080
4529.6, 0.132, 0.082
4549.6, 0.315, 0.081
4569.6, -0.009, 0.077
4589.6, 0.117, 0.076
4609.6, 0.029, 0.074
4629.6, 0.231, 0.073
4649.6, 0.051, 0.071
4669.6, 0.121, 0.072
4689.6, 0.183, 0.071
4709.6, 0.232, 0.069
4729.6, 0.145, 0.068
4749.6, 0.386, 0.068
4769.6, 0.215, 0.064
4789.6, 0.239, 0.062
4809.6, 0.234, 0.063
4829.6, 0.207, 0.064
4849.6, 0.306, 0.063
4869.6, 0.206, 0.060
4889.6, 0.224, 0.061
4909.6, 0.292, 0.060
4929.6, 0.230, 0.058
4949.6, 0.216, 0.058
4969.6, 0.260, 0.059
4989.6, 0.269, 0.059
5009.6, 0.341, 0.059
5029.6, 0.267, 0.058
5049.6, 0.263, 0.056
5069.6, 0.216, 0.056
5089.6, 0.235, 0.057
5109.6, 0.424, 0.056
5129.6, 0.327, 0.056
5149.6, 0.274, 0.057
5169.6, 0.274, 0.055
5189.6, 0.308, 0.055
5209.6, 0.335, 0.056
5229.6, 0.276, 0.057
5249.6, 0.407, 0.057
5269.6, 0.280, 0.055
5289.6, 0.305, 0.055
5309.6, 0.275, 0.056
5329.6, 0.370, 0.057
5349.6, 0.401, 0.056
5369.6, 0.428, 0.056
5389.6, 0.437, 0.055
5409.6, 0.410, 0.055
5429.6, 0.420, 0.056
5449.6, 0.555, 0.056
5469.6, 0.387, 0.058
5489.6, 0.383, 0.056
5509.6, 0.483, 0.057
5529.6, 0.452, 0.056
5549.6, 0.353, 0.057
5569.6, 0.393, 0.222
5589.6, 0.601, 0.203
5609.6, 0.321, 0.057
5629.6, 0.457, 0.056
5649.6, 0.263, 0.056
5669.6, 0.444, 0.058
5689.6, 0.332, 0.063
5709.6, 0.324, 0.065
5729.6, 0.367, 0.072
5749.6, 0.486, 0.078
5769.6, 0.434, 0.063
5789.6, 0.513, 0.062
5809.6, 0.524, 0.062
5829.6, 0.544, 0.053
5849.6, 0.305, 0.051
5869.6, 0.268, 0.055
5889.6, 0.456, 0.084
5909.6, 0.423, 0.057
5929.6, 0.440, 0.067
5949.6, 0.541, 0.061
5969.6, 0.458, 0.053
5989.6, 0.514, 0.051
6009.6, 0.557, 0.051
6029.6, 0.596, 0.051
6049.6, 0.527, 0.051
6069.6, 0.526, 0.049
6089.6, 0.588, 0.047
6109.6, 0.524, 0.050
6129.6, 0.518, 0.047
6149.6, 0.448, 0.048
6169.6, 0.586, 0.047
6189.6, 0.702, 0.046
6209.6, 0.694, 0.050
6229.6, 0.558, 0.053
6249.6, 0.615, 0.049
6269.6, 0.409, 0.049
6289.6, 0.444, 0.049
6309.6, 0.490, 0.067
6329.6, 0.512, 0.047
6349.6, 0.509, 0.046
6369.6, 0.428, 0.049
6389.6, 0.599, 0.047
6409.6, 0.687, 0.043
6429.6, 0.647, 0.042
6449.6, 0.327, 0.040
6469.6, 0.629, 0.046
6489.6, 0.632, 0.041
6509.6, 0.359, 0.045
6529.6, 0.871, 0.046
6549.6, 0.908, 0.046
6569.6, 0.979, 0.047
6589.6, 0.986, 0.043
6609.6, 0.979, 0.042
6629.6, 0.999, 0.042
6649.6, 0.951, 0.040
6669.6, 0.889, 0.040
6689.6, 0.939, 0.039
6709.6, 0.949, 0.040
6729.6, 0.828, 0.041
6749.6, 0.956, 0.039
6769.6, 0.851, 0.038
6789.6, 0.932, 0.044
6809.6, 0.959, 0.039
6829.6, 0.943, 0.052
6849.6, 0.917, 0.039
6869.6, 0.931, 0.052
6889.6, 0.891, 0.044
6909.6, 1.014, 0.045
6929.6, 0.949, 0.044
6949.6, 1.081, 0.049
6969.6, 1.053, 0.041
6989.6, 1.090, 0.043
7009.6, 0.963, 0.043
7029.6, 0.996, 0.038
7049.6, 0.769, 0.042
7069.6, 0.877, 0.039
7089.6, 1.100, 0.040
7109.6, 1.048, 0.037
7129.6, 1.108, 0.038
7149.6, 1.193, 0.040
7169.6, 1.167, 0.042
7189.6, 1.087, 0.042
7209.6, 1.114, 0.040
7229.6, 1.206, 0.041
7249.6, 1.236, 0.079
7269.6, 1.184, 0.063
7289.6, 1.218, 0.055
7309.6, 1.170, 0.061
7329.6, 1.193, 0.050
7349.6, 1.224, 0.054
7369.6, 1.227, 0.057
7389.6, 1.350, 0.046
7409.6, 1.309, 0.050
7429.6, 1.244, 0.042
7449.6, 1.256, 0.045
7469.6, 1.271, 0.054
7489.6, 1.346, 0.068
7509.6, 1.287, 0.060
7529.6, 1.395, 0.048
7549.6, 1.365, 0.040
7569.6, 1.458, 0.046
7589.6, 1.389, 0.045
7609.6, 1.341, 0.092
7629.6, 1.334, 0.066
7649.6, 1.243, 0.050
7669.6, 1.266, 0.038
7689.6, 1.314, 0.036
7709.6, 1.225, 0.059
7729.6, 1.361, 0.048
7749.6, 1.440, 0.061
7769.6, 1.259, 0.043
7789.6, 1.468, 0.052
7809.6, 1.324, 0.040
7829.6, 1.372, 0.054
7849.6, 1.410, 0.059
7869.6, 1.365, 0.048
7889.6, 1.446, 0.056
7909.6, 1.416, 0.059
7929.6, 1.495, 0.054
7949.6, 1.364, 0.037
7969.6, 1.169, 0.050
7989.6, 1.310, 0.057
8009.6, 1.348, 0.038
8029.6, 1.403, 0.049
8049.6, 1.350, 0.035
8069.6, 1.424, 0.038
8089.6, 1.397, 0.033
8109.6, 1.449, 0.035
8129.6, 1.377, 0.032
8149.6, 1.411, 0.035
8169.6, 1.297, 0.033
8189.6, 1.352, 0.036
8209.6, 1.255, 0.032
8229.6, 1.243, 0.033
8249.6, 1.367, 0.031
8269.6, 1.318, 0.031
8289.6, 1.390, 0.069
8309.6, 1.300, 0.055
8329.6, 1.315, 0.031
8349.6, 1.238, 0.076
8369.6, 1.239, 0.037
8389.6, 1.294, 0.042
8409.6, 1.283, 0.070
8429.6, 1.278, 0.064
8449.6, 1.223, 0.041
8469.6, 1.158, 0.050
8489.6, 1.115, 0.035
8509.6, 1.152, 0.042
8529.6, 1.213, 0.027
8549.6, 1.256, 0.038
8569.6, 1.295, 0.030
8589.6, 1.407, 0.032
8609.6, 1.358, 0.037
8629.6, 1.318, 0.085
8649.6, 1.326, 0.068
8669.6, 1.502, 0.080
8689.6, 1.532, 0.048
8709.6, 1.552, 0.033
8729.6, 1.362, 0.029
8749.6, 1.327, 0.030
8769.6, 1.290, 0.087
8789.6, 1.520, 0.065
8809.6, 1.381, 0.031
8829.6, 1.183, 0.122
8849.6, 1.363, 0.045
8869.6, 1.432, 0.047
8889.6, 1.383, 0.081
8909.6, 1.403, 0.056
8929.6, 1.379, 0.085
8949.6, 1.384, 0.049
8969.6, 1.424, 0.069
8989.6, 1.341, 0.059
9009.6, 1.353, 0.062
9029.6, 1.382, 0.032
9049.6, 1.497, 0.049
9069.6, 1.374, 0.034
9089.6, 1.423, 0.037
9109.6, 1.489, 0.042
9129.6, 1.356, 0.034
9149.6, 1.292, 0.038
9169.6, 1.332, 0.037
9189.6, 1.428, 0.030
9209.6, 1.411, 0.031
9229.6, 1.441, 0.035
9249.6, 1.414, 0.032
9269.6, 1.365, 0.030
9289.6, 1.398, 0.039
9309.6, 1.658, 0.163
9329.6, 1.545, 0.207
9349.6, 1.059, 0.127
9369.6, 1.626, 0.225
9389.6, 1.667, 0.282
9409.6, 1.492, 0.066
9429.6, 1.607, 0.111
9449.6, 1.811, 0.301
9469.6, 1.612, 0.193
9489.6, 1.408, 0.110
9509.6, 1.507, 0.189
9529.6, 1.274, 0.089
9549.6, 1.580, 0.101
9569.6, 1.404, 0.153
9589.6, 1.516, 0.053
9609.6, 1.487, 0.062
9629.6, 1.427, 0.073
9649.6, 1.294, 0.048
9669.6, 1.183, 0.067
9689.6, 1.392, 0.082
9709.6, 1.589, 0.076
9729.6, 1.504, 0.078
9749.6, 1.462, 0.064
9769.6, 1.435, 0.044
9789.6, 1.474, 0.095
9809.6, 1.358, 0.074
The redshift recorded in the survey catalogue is 0.639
